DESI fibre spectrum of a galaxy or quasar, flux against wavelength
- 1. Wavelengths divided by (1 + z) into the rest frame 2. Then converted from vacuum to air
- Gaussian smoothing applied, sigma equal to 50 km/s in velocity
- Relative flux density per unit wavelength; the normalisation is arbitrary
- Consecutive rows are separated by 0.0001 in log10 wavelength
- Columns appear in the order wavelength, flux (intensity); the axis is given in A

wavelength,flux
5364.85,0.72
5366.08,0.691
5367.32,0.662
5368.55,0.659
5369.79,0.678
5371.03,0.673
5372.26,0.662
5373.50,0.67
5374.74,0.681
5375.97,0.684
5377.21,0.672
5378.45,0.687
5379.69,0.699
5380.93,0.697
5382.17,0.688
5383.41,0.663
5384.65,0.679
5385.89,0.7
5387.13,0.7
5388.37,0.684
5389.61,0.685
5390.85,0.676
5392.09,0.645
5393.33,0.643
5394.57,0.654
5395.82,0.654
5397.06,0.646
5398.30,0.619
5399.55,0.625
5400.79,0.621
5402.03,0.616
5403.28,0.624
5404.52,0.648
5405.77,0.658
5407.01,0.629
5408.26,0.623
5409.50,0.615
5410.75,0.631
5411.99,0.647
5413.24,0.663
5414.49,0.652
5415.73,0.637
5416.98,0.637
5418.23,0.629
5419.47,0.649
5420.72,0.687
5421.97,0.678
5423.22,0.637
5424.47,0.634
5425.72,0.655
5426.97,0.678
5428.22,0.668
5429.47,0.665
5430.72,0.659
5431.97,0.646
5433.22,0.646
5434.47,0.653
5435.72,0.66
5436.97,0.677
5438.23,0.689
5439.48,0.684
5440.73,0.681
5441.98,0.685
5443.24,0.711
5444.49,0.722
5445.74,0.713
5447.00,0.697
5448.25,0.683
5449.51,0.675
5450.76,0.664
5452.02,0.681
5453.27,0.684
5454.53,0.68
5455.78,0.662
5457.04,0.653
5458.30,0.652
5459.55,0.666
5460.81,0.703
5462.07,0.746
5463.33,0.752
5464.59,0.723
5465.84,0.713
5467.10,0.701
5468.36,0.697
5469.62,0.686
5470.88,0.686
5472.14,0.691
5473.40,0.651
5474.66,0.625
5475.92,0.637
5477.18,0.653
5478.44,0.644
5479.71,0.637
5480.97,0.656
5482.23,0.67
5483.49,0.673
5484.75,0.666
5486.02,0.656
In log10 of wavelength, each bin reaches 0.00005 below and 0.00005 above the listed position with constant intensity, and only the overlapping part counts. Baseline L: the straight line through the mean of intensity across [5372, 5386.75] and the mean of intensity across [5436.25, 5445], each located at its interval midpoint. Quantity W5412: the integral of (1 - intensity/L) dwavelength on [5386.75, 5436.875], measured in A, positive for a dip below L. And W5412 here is 2.8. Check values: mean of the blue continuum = 0.682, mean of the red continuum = 0.692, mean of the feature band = 0.65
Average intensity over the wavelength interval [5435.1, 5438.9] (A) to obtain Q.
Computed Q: 0.675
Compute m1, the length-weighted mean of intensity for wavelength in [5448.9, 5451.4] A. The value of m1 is 0.67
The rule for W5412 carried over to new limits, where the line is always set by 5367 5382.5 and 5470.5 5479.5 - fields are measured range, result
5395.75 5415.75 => 1.05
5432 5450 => -0.58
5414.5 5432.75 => 0.32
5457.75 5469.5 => -0.88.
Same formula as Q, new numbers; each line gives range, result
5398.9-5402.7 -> 0.62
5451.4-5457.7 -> 0.672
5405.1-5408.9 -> 0.637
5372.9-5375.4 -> 0.677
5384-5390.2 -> 0.69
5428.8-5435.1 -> 0.654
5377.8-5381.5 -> 0.693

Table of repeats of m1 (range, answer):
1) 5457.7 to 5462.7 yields 0.692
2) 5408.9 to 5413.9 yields 0.639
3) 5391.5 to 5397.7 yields 0.648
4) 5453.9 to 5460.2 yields 0.663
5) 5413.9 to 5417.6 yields 0.643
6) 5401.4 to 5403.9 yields 0.62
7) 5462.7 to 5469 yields 0.717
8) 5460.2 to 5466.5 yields 0.727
